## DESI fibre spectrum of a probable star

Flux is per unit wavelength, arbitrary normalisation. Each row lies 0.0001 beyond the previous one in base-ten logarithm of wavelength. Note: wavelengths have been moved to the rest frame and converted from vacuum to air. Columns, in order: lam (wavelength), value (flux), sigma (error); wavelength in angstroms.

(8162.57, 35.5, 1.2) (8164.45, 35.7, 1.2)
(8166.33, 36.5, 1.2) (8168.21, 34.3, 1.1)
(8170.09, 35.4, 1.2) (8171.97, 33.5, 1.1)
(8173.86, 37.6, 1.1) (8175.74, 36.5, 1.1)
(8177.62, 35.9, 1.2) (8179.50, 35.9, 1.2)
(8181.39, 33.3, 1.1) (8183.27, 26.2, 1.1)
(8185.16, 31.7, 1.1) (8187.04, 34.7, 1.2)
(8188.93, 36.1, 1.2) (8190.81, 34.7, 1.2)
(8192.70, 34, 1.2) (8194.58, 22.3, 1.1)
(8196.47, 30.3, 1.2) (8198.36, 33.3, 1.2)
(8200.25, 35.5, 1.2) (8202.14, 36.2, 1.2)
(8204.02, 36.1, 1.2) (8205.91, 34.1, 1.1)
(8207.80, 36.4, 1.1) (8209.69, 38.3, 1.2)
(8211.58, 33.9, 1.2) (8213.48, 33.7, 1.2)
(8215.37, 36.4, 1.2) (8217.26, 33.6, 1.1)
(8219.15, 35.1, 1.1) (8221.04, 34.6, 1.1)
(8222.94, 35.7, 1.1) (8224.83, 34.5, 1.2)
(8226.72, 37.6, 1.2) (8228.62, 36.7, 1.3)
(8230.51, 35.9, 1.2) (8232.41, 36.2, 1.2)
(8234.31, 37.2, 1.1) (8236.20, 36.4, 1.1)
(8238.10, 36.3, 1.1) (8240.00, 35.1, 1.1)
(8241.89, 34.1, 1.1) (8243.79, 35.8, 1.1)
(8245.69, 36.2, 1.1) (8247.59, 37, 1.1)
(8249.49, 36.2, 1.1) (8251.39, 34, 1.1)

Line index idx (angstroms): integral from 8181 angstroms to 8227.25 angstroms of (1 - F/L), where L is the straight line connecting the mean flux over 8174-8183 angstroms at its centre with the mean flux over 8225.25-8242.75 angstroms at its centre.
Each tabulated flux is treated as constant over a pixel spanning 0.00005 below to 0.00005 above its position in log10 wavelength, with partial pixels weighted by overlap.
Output 2.1 angstroms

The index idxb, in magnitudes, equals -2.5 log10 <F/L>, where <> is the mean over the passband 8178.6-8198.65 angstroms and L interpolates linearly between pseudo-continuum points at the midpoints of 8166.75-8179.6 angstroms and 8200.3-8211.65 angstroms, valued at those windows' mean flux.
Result 0.12 mag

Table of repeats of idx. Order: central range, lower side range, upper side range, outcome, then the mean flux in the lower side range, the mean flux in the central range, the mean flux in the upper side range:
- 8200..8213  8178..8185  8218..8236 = -0.58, 32.1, 35.7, 35.9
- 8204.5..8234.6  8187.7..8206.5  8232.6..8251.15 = -0.85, 33.3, 35.6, 36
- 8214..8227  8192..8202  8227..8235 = -0.09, 31.4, 35.2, 36.5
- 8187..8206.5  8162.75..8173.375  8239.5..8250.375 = 1.15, 35.2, 33.3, 35.8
